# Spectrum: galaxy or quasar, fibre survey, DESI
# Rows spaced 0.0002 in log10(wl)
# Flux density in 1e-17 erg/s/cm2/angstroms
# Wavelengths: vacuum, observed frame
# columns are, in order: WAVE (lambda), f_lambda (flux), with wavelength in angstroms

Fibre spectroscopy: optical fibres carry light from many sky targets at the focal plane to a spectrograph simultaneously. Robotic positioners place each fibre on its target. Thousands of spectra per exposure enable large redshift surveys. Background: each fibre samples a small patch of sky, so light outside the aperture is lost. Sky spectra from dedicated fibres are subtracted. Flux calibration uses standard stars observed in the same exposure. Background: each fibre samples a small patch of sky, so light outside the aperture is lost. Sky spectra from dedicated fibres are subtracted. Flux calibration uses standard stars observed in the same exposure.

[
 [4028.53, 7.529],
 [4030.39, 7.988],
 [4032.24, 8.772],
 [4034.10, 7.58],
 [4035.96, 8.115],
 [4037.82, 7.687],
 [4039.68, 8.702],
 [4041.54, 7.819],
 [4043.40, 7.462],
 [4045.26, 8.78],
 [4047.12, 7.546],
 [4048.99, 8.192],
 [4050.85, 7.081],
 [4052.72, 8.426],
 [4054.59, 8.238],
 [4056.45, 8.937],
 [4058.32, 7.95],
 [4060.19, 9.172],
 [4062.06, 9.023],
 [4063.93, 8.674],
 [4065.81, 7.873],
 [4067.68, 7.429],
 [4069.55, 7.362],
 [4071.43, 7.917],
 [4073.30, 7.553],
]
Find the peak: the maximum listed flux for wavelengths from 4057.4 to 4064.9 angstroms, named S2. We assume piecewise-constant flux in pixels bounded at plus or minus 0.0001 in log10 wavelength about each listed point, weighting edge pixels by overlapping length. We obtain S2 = 9.172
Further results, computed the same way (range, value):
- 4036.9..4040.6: 8.702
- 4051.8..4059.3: 8.937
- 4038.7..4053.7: 8.78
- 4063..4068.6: 8.674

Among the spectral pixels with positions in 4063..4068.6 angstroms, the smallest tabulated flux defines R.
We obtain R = 7.429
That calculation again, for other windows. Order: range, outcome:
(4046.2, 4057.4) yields 7.081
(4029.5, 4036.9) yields 7.58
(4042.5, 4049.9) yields 7.462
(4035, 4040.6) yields 7.687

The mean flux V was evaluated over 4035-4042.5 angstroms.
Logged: 8.08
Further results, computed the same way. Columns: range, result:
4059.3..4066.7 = 8.68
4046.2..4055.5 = 7.89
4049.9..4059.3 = 8.13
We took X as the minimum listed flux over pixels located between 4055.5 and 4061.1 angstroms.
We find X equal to 7.95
